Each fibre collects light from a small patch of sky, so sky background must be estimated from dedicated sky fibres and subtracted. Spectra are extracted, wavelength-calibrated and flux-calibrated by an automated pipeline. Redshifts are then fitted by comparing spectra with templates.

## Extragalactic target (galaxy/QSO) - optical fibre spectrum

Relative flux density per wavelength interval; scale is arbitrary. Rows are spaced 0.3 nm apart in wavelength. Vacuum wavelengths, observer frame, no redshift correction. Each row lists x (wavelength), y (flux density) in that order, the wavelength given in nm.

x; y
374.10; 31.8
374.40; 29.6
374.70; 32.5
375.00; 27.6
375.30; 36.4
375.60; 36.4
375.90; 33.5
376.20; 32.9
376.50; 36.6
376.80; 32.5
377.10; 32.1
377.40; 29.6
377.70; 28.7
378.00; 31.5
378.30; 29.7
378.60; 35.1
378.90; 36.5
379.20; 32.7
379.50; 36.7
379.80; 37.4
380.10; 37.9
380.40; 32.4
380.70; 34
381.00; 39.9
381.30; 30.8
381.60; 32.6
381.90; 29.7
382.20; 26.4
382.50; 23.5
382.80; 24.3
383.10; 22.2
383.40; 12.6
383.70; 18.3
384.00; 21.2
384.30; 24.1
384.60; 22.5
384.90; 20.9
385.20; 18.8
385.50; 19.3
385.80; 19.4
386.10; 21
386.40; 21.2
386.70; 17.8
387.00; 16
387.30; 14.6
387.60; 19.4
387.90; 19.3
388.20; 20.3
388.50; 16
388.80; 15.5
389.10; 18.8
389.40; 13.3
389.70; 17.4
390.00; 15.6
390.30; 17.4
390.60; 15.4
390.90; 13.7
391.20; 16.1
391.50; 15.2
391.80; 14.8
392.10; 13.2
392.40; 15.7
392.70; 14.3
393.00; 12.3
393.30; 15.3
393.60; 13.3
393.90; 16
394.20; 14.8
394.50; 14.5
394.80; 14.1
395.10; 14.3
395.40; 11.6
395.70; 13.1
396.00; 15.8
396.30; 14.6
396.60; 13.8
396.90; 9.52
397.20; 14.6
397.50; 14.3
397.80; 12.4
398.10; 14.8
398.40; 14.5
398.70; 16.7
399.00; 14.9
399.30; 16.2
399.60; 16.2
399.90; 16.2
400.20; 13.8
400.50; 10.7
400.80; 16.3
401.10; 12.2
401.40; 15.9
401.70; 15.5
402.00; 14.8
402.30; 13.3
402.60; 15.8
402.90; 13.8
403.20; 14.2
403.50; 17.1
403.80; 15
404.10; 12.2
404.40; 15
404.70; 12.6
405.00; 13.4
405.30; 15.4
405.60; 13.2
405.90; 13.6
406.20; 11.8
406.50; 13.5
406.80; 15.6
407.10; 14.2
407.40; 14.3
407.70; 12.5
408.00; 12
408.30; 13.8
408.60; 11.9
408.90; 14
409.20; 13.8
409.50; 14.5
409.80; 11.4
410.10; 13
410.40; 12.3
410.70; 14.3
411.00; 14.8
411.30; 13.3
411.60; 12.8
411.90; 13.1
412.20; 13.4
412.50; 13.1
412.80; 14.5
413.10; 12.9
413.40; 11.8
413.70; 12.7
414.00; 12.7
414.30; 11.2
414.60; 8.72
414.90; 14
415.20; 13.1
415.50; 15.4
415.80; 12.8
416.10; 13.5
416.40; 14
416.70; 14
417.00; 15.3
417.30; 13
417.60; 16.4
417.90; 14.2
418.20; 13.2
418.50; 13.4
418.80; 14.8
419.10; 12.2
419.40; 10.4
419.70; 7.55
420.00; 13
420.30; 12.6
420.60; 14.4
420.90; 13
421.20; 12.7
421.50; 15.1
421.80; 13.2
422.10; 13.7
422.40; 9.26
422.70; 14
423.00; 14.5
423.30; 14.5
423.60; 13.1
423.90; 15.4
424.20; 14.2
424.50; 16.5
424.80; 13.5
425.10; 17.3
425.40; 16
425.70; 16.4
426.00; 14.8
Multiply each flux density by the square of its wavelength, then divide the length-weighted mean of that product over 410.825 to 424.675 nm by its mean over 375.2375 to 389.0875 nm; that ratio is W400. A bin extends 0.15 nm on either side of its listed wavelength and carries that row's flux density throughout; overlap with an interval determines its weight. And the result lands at 0.6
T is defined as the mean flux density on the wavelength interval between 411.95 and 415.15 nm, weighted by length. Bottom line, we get 12.5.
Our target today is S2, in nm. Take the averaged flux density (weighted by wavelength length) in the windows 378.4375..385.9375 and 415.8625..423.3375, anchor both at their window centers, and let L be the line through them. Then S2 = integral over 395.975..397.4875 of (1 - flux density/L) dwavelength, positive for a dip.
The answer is 0.58 nm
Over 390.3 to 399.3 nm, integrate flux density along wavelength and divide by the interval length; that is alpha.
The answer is 14.3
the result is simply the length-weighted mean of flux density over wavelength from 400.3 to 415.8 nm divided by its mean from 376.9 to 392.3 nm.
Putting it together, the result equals 0.58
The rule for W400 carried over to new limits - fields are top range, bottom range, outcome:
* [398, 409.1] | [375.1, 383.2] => 0.50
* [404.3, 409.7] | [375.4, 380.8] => 0.47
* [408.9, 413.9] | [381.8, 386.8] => 0.71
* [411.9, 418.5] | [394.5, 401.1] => 1.02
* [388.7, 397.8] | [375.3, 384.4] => 0.51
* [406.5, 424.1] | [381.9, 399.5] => 0.90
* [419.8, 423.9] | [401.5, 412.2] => 1.04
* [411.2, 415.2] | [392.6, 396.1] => 0.98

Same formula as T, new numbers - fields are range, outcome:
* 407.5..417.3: 13.1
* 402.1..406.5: 14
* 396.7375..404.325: 14.4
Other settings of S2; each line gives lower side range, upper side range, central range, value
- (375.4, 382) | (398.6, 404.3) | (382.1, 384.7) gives 0.72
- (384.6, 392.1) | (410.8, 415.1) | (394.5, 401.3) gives 0.64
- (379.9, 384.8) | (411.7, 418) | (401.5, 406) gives 0.91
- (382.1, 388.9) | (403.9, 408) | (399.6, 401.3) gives 0.13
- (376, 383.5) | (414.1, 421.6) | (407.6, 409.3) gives 0.44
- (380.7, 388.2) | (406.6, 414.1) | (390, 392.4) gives 0.59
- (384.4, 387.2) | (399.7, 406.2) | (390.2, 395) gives 0.76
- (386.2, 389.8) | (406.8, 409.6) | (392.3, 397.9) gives 0.77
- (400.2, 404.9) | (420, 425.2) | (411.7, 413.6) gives 0.13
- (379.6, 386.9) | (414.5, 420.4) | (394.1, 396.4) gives 0.76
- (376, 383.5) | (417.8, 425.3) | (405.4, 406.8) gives 0.46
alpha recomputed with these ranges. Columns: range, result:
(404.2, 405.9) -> 13.8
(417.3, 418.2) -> 14.6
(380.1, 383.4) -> 29.2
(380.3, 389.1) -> 22.4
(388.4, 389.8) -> 16.2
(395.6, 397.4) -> 13.6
